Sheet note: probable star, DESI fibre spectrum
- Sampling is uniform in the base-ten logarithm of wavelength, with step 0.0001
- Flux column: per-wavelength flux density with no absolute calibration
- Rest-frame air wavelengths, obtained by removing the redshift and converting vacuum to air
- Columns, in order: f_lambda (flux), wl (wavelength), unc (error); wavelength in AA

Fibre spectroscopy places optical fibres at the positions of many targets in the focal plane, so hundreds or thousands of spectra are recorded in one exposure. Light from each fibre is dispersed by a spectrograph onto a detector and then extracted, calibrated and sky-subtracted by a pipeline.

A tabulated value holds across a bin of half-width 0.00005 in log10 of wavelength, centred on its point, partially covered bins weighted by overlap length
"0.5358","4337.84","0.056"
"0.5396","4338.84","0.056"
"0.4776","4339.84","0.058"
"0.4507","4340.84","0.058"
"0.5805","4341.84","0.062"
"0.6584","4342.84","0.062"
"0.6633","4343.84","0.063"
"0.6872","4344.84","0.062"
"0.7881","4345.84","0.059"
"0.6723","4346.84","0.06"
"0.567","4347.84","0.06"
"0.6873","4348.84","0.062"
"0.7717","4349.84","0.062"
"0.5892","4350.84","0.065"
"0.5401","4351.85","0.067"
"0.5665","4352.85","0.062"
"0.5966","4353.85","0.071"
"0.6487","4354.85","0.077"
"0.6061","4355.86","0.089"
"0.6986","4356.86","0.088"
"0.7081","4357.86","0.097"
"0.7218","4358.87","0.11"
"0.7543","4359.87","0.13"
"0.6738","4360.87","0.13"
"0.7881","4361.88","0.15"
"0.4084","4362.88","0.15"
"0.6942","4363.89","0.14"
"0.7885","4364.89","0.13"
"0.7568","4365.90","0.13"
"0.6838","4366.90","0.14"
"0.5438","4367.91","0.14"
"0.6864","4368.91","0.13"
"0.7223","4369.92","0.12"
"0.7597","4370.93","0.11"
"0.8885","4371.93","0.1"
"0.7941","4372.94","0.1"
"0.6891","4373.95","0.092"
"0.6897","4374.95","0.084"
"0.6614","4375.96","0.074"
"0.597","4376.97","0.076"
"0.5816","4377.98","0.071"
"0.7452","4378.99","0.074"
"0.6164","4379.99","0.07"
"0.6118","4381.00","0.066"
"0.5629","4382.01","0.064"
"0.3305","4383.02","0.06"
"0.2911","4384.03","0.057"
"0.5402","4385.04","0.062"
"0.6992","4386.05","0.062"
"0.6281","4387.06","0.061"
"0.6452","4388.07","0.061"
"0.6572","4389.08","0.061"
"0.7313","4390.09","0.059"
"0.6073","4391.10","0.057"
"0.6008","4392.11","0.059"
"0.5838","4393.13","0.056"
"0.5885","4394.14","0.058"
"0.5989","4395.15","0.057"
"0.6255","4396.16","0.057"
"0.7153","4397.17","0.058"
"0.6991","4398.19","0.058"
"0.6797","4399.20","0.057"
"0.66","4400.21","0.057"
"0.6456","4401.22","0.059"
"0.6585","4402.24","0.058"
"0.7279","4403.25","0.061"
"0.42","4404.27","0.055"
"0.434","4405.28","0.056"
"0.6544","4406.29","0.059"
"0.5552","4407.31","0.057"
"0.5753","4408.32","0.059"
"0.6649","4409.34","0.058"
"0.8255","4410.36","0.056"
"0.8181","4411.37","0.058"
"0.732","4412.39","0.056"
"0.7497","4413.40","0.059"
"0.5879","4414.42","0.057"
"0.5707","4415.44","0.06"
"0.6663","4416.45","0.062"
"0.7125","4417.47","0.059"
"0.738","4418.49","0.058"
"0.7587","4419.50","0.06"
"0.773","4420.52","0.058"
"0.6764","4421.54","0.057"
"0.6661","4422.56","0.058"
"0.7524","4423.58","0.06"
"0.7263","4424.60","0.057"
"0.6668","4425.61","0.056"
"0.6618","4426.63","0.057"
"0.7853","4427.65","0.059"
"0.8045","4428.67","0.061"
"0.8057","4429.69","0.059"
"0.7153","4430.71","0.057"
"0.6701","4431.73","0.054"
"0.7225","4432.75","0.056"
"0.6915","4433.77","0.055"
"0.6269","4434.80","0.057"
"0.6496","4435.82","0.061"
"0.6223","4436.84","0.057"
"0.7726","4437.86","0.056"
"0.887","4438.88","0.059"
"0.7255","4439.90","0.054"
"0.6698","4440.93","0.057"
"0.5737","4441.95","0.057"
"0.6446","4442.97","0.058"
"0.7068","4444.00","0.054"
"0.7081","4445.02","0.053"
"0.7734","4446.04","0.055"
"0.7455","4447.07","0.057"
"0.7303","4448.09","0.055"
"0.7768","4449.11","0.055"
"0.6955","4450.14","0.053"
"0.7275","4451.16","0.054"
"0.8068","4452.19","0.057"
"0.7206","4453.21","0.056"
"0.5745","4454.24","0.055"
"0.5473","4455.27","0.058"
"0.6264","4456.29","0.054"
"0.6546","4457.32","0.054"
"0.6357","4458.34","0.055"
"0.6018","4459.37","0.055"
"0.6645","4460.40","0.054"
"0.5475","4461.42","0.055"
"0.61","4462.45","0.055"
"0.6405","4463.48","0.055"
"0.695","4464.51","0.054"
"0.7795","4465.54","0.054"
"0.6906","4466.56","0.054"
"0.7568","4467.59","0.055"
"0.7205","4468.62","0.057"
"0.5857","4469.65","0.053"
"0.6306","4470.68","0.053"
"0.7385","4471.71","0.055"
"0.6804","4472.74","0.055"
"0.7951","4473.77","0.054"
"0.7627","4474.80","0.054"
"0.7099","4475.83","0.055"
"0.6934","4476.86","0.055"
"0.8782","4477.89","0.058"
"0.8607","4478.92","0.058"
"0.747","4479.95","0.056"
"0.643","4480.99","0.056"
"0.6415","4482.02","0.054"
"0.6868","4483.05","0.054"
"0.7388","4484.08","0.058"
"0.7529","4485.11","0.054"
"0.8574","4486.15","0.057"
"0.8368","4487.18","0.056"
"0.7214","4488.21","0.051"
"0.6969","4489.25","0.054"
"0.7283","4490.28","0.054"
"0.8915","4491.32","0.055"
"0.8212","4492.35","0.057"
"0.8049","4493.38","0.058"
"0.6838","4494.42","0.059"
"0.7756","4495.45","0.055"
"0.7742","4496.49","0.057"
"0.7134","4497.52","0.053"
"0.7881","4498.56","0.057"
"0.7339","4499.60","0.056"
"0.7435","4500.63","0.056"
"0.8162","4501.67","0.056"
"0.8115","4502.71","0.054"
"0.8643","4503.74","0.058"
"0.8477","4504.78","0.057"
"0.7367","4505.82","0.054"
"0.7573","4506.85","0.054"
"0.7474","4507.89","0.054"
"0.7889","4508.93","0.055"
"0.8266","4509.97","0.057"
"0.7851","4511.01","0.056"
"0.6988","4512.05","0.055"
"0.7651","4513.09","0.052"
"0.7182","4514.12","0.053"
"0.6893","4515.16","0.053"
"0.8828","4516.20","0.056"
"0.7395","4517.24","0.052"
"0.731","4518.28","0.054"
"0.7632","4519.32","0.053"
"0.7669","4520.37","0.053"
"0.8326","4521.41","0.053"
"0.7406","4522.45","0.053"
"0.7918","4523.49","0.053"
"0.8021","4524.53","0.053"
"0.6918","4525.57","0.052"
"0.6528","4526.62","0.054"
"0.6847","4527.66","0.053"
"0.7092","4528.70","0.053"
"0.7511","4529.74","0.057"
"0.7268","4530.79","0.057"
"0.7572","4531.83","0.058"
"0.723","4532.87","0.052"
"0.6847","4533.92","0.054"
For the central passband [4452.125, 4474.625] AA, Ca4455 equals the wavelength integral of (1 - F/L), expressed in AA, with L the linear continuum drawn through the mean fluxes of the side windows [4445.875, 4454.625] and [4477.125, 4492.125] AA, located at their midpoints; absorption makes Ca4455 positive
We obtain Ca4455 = 2.3 AA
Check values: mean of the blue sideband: 0.728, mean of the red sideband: 0.763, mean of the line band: 0.667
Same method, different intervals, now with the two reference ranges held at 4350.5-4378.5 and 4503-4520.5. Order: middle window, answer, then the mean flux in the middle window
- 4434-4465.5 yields 2.1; 0.68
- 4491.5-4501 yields 0.0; 0.765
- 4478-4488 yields 0.0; 0.756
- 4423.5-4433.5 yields -0.2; 0.73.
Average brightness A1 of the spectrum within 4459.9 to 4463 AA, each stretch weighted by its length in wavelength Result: 0.608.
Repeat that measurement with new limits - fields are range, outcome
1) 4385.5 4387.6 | 0.661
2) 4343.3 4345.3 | 0.675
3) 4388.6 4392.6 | 0.65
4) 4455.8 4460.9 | 0.636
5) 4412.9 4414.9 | 0.668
